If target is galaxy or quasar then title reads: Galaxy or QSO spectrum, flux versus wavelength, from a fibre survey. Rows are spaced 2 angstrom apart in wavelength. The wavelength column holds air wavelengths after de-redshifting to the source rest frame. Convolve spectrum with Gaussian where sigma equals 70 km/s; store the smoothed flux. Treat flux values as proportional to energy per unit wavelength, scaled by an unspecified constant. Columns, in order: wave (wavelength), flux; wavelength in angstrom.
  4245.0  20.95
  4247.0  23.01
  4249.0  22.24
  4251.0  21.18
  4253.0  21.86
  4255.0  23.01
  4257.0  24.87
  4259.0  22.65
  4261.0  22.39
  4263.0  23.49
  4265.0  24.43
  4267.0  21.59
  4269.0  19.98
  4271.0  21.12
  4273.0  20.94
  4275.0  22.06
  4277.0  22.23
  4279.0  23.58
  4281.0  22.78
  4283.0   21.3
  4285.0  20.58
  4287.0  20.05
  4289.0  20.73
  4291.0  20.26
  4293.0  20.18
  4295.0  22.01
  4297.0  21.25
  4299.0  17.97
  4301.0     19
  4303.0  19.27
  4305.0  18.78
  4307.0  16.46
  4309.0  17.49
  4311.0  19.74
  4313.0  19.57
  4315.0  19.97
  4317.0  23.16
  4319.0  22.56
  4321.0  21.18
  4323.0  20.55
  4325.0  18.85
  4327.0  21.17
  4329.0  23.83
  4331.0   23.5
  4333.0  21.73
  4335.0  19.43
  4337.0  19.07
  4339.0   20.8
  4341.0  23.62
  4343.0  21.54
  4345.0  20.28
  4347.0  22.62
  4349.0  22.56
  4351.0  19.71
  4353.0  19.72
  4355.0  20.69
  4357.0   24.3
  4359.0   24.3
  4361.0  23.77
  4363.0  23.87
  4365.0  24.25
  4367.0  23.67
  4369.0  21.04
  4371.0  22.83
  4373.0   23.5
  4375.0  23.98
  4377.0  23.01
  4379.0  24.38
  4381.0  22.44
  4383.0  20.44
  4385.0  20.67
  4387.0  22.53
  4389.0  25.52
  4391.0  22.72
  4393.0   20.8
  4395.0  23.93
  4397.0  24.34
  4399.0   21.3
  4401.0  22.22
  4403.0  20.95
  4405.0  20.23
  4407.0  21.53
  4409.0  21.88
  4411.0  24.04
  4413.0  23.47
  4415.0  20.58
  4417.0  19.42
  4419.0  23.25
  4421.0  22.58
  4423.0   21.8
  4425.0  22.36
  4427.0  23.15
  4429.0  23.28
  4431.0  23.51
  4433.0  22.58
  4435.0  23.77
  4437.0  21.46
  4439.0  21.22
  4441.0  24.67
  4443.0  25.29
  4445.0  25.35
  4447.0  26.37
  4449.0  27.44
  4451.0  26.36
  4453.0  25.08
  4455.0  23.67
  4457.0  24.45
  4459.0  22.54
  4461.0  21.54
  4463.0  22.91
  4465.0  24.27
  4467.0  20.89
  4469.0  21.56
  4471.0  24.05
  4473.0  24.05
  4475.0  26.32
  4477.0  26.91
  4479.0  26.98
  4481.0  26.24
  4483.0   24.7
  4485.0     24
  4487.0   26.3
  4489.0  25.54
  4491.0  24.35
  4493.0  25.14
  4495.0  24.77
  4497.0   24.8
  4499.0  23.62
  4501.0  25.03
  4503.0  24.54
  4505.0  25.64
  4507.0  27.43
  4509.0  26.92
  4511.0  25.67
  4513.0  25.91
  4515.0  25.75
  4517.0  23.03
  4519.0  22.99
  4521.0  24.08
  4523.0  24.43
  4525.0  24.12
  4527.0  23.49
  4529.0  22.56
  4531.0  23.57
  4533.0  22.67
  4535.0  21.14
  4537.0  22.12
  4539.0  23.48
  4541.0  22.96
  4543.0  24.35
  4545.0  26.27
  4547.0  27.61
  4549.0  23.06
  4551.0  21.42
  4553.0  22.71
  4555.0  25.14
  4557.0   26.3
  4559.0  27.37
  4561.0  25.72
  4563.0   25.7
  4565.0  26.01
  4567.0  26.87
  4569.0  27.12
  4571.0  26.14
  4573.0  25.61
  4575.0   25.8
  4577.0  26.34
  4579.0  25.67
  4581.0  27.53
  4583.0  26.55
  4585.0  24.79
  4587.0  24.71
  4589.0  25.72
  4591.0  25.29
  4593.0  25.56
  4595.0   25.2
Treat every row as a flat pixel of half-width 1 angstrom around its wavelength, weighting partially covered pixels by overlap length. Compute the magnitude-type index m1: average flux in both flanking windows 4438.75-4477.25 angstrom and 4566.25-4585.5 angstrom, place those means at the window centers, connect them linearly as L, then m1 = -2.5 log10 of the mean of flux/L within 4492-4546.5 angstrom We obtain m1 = 0.04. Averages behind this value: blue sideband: 24.3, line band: 24.3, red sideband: 26.3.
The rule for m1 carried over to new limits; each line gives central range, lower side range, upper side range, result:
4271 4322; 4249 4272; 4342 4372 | 0.094 mag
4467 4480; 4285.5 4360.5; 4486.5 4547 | -0.046 mag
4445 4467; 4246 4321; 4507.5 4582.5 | -0.034 mag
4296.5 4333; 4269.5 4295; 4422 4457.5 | 0.083 mag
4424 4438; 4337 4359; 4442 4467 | 0.044 mag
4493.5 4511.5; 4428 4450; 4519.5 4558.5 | -0.064 mag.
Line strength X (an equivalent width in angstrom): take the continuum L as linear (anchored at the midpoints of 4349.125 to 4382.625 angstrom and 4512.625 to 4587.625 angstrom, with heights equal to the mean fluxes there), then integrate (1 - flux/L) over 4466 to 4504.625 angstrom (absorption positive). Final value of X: -1.1 angstrom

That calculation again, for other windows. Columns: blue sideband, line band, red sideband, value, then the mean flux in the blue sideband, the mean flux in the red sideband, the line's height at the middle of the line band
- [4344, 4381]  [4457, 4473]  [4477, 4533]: 0.99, 22.7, 24.9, 24.3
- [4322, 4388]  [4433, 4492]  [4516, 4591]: -2.18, 22.1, 24.7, 23.5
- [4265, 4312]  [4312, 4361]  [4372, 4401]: 0.30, 20.5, 22.8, 21.6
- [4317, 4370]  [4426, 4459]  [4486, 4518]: -0.23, 21.9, 25.3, 24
